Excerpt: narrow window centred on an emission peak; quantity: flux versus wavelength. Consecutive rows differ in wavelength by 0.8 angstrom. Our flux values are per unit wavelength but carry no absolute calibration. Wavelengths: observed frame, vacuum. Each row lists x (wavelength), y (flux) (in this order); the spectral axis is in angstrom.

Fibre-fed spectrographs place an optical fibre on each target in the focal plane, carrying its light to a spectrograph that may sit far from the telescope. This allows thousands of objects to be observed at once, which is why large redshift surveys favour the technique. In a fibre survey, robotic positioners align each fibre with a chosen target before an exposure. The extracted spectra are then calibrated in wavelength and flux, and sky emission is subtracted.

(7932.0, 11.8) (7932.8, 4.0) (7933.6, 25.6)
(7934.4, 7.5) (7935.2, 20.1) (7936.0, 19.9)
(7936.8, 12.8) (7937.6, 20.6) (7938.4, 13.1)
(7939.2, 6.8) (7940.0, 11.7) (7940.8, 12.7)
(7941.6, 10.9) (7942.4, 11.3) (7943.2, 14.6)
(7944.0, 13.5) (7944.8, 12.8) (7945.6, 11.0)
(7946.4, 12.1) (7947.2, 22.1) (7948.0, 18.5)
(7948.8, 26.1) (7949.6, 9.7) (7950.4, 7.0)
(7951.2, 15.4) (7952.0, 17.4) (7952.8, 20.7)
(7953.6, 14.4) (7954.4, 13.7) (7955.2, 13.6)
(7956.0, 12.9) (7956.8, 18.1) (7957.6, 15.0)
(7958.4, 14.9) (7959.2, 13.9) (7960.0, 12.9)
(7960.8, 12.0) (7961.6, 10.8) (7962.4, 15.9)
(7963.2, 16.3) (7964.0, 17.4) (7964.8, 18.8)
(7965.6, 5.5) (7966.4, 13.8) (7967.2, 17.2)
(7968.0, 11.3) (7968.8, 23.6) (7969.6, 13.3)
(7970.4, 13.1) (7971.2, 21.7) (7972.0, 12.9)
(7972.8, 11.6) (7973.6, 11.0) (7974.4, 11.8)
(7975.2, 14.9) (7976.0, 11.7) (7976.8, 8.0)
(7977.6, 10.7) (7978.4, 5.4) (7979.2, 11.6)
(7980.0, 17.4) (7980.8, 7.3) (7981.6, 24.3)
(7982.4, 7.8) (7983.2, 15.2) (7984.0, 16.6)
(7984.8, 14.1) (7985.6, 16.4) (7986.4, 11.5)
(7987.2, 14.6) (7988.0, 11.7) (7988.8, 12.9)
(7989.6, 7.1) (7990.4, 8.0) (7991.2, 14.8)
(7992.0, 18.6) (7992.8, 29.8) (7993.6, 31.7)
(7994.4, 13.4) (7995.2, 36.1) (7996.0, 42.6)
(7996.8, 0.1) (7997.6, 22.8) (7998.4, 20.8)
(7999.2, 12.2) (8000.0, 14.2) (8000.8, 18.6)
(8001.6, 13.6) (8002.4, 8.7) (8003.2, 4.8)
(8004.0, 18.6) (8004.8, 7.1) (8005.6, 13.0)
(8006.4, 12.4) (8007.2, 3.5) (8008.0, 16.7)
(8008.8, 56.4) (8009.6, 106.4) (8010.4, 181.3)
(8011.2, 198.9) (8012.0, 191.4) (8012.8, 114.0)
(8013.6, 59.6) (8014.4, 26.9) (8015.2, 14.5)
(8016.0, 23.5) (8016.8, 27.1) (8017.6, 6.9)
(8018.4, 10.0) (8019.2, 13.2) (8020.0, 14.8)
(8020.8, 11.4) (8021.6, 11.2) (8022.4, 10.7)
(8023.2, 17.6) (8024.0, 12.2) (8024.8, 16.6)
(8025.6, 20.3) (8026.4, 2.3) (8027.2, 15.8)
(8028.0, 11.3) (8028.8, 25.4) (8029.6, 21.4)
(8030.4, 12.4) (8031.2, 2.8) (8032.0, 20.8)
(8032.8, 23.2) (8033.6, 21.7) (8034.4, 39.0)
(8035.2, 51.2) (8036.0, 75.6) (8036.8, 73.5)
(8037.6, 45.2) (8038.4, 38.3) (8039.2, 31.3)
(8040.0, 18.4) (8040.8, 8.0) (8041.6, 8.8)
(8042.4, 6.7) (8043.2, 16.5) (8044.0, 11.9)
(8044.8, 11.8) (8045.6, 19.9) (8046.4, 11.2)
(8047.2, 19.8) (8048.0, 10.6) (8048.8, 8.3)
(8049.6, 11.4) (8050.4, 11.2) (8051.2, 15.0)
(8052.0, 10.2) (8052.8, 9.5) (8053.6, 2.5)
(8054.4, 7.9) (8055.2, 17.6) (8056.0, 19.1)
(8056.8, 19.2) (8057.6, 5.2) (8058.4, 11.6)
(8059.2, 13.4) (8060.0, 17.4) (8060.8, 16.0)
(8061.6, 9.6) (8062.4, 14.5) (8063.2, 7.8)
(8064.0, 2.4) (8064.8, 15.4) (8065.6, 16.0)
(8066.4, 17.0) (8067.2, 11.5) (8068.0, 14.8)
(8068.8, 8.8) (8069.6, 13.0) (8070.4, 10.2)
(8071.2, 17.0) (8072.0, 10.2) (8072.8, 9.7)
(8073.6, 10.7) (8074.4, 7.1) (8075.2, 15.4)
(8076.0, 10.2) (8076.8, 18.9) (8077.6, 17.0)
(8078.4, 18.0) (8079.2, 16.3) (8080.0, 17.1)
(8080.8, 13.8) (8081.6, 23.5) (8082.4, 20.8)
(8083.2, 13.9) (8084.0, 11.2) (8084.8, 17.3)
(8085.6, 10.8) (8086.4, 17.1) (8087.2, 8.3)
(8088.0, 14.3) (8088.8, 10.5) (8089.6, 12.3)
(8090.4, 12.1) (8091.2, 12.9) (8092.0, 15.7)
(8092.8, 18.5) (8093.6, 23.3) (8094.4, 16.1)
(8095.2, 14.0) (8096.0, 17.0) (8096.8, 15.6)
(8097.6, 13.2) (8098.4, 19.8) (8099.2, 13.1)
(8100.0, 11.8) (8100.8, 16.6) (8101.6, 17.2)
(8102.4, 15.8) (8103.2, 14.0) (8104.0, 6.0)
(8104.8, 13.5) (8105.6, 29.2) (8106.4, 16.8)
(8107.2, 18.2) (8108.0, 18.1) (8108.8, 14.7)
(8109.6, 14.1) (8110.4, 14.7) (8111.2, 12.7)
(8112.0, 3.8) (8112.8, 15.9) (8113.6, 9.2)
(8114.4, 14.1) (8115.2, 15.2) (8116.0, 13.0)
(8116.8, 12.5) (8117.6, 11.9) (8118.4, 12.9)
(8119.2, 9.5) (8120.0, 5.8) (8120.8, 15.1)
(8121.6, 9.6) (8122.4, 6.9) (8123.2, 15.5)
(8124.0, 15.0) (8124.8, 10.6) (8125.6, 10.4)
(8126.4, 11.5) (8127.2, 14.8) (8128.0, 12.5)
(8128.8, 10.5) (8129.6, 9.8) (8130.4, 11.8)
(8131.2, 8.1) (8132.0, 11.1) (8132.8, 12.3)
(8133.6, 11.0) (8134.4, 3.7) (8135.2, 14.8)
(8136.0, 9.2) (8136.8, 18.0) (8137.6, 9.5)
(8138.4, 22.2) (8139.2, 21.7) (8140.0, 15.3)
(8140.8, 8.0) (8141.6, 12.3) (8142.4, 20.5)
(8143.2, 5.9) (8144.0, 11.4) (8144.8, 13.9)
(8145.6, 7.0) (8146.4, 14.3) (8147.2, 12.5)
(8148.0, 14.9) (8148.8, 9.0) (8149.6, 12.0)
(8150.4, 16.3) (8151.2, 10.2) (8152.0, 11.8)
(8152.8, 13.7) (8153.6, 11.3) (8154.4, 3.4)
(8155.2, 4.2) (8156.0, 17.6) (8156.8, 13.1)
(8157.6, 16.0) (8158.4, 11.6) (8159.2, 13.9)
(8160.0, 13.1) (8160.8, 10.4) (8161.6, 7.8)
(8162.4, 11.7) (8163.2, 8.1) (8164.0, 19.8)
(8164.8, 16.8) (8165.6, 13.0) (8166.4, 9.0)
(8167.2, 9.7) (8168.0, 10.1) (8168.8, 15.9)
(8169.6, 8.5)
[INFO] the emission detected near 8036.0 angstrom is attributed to [N II]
